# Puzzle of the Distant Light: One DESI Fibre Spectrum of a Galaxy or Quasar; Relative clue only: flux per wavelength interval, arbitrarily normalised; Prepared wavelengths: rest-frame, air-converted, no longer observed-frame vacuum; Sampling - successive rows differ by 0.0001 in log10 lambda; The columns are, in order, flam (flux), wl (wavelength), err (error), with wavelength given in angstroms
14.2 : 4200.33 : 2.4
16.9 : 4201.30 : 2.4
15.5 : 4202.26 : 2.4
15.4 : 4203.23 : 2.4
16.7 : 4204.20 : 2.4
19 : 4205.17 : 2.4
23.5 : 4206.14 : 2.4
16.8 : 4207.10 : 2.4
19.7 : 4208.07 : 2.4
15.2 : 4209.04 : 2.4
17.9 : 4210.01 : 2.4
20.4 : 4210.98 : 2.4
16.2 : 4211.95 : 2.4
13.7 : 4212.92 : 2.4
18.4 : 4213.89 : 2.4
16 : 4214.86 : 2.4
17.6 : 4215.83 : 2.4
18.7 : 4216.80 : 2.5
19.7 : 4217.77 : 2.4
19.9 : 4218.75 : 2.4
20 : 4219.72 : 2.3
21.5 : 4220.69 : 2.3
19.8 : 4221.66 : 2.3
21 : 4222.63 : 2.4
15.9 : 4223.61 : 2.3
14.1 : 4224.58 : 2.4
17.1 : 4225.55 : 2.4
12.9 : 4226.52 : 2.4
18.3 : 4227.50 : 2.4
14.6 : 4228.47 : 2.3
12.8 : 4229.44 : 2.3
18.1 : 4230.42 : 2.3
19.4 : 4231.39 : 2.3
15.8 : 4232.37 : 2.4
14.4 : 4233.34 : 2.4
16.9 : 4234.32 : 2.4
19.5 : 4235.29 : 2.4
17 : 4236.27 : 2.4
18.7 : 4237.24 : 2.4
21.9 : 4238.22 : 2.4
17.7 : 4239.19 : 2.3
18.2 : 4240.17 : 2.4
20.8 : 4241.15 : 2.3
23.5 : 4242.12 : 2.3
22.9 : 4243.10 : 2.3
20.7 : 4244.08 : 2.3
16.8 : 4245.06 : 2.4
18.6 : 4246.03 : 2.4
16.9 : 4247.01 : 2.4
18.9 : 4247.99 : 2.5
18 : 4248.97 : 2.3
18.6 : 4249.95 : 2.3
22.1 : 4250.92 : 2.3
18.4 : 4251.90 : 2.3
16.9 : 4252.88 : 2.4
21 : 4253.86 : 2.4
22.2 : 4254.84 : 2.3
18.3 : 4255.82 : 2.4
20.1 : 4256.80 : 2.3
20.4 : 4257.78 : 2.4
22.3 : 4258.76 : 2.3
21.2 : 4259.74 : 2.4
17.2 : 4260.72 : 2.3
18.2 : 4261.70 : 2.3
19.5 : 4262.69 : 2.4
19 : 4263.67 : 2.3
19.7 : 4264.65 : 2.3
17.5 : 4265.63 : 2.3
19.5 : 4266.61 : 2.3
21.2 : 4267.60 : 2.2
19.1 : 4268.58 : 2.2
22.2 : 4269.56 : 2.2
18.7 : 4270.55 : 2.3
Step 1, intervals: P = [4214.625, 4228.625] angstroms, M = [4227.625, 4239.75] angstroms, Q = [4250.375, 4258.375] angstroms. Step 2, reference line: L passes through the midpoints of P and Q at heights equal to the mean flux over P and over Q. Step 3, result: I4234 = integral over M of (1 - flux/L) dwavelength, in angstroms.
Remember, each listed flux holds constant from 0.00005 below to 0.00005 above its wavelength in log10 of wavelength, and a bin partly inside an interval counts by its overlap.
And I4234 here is 0.9 angstroms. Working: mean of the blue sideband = 17.9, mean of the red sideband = 20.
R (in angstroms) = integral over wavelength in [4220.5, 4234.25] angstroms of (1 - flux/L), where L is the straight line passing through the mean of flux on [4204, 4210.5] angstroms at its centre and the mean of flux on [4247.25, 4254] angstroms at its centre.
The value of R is 1.4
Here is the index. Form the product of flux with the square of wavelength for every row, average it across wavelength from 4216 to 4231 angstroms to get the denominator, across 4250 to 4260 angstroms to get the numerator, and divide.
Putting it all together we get 1.16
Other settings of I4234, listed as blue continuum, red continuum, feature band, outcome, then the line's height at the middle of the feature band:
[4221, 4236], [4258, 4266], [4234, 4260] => -2.0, 18.2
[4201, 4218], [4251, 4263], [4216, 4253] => 0.7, 18.7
